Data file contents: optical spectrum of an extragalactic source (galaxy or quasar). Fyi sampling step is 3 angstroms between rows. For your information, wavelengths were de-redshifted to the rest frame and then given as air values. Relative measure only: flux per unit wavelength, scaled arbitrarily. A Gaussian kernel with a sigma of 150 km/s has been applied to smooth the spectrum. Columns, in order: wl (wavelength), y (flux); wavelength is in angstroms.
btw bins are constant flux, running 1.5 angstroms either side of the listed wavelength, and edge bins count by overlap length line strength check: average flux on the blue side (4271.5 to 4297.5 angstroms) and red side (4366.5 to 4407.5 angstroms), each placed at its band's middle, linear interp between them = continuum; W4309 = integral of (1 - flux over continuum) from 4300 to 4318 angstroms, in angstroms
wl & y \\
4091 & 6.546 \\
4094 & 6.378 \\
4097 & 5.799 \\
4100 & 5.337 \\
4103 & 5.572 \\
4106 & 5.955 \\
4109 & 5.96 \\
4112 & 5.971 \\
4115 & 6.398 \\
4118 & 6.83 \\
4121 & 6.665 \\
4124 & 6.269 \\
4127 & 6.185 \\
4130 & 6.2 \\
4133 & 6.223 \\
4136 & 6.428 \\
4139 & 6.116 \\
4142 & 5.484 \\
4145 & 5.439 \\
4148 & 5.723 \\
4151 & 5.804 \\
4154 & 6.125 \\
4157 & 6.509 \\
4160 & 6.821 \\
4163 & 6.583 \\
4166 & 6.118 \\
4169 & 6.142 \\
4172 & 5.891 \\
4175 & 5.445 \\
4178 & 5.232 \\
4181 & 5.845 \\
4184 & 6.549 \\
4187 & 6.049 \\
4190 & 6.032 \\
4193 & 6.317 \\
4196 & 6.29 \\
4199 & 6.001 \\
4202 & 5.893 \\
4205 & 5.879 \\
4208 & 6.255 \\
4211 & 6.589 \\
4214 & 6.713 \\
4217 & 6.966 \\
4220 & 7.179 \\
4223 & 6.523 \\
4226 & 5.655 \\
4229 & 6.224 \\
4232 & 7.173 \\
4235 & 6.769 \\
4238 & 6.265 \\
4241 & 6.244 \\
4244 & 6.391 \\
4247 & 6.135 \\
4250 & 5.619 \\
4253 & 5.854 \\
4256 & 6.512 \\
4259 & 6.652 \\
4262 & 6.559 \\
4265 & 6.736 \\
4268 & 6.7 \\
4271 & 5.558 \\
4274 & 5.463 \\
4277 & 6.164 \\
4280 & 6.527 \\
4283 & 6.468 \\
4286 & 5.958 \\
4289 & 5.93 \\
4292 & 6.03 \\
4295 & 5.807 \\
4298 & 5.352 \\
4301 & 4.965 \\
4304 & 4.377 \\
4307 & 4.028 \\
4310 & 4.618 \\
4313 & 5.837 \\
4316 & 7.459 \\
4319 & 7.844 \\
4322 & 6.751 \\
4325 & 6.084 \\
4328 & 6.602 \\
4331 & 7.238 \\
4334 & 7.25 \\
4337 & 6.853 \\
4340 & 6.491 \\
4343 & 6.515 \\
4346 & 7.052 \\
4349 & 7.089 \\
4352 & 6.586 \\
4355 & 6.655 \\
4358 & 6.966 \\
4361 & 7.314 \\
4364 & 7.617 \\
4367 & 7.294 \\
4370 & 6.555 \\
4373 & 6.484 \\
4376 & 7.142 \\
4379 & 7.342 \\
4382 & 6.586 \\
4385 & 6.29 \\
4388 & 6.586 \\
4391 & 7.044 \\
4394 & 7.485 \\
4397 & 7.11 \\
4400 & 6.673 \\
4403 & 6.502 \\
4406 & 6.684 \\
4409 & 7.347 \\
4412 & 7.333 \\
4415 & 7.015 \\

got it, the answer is 2.6 angstroms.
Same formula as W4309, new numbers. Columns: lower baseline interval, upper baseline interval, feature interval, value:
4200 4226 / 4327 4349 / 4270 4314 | 7.7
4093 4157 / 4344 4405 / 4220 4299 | 3.5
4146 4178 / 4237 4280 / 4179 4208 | 0.1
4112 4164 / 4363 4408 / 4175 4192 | 1.2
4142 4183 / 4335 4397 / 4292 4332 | 4.5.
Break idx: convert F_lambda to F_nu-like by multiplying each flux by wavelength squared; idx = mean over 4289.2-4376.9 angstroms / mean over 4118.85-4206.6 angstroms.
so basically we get 1.15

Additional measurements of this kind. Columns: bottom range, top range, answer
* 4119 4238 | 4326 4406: 1.21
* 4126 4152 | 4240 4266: 1.12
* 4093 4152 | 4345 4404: 1.29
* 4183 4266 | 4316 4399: 1.16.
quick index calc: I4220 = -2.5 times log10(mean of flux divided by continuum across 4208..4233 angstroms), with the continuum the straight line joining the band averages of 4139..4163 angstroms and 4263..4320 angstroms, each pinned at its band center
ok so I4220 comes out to -0.111 mag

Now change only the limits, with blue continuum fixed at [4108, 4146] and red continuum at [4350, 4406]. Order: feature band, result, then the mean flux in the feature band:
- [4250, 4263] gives 0.043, 6.3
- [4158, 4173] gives -0.007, 6.33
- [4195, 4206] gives 0.067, 6.01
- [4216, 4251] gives 0.008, 6.43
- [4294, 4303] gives 0.251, 5.3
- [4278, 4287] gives 0.049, 6.33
